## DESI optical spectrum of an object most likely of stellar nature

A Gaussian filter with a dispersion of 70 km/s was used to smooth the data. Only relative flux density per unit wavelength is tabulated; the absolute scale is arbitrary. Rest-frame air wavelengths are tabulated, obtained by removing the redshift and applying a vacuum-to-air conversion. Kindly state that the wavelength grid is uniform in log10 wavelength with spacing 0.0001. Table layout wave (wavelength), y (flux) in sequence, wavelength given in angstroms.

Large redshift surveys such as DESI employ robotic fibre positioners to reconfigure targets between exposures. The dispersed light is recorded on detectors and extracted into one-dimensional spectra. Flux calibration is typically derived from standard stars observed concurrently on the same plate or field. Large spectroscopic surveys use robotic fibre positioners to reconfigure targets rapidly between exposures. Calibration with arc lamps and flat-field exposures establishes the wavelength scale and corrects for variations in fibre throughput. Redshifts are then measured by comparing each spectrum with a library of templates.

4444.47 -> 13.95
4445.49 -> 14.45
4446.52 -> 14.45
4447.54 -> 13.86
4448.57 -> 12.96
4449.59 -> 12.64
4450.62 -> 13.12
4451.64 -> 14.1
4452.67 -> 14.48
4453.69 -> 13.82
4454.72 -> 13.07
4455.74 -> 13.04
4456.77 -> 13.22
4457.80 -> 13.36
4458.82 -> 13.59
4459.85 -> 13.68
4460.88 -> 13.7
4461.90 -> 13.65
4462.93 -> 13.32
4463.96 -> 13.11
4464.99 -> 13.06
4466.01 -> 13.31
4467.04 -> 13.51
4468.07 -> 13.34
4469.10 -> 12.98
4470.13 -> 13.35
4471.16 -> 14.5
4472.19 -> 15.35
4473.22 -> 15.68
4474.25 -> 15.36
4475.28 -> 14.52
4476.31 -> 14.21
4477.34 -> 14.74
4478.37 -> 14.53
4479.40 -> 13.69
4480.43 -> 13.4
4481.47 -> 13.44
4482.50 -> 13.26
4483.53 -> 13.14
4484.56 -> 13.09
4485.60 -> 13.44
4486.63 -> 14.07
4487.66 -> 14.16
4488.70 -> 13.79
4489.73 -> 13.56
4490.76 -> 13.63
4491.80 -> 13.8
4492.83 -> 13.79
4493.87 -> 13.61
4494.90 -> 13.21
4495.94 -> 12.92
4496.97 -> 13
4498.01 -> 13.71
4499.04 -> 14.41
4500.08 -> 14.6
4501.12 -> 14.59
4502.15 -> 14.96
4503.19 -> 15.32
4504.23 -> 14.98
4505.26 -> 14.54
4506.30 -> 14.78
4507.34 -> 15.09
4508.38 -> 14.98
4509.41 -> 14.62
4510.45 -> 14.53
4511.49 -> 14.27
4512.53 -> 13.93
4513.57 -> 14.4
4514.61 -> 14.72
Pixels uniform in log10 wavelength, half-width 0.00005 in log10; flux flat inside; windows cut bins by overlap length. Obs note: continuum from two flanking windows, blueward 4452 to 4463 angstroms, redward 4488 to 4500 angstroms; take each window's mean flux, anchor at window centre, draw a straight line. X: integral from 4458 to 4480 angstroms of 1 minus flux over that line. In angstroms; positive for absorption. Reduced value -0.6 angstroms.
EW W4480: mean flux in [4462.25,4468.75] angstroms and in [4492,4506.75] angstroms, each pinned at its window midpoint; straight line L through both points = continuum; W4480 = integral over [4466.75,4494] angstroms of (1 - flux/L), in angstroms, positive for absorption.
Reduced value -0.5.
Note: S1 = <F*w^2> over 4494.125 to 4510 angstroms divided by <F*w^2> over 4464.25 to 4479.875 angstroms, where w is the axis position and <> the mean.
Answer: 1.03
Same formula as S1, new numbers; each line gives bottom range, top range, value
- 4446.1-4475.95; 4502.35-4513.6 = 1.09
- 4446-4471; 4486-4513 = 1.07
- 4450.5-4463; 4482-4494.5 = 1.02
